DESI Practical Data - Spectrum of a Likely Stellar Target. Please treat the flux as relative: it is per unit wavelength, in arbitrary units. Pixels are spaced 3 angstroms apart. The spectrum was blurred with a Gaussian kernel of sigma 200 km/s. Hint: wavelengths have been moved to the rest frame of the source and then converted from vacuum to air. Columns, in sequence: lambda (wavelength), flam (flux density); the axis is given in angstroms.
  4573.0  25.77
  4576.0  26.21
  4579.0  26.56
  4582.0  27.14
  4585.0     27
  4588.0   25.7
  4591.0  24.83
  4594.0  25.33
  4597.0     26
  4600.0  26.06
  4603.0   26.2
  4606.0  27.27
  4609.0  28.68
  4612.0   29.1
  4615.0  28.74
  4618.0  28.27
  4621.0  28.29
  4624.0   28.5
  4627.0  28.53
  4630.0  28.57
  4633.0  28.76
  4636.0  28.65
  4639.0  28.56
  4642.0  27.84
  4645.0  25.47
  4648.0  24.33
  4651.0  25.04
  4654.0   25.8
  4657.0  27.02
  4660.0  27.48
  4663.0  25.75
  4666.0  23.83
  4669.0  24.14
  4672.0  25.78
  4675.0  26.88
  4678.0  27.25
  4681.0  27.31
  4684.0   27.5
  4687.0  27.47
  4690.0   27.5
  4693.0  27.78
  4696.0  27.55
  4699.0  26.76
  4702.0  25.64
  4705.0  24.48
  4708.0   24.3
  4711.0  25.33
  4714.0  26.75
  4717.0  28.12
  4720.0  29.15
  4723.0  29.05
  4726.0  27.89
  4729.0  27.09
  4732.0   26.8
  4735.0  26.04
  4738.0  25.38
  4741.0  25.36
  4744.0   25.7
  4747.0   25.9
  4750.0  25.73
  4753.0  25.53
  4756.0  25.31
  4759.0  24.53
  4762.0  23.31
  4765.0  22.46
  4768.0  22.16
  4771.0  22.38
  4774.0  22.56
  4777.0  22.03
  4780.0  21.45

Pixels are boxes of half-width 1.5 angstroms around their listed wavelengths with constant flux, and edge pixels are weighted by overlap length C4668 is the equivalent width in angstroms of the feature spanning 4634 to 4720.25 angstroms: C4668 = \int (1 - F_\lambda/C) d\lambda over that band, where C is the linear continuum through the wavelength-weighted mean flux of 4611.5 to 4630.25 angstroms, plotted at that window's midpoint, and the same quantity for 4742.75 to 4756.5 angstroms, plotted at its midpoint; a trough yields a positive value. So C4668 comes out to 2.4 angstroms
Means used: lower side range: 28.5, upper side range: 25.7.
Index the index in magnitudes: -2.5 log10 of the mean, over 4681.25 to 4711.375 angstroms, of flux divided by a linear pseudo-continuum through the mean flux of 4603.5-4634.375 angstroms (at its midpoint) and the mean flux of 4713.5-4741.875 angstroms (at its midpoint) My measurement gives 0.04 mag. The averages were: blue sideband 28.4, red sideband 27.2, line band 26.5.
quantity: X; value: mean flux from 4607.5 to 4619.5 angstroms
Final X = 28.7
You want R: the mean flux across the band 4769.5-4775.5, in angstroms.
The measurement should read 22.5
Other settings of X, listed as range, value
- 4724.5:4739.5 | 26.6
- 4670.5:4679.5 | 26.6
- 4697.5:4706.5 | 25.6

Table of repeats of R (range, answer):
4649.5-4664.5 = 26.2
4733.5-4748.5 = 25.7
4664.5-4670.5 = 24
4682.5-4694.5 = 27.6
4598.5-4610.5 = 27.1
